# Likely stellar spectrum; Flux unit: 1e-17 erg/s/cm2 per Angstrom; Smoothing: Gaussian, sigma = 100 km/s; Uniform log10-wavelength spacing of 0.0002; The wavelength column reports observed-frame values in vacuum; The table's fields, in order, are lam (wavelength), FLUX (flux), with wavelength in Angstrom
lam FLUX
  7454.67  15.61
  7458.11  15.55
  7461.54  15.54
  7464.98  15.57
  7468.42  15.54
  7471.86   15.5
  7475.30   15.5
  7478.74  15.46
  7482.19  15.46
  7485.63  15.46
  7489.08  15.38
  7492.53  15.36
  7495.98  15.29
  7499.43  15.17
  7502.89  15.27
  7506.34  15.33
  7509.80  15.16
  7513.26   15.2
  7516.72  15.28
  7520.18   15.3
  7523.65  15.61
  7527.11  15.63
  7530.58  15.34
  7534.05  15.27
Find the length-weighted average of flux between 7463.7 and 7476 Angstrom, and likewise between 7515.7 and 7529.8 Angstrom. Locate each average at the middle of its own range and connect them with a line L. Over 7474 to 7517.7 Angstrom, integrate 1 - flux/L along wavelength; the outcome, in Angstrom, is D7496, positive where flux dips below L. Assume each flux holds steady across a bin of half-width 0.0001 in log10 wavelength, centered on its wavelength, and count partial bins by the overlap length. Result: 0.5 Angstrom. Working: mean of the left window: 15.5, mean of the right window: 15.5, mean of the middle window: 15.3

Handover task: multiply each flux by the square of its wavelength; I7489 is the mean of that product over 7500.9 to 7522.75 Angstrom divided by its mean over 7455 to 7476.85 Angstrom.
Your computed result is 0.99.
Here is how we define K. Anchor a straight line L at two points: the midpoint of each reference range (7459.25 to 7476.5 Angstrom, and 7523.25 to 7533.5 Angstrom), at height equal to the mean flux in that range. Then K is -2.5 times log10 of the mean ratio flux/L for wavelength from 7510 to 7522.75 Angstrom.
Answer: 0.016 mag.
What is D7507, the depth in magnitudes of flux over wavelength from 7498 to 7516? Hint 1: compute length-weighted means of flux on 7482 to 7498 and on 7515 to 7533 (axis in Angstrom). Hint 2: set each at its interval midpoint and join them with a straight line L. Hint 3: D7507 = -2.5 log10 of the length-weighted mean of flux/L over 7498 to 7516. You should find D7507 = 0.01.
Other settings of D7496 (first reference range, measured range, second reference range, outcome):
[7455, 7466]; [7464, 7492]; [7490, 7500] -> -0.1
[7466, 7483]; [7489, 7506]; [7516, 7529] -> 0.2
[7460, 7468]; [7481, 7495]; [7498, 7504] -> -0.1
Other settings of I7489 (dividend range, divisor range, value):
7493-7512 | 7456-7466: 0.99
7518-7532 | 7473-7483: 1.01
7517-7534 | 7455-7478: 1.01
